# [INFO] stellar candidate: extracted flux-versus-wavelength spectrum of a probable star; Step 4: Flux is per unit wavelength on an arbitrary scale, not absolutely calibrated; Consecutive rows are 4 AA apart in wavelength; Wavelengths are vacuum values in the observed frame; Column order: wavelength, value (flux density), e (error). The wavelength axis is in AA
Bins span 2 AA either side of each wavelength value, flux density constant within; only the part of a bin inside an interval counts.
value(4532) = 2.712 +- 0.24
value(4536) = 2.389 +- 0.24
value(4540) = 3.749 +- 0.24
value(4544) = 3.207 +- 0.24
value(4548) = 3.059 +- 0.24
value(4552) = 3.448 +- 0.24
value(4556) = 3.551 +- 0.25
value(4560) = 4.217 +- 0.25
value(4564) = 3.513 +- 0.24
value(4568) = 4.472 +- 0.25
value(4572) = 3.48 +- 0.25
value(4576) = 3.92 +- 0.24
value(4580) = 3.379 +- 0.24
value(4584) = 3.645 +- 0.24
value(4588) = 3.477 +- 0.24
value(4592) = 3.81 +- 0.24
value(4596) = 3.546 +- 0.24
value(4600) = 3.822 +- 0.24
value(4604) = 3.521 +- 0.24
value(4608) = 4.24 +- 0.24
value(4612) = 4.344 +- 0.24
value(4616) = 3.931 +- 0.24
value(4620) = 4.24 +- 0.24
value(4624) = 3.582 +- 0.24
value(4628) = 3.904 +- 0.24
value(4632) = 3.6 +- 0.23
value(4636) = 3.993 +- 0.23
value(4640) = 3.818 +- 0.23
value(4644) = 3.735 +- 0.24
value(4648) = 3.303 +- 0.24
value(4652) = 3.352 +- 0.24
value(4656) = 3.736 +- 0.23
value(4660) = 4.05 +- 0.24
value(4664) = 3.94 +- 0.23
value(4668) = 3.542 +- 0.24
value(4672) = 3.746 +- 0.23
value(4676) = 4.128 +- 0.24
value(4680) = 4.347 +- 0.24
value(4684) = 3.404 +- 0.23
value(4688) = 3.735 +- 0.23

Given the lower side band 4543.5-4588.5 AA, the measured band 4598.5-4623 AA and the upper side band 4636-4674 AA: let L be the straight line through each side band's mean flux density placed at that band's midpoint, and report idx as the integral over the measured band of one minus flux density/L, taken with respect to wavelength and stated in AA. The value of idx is -2.2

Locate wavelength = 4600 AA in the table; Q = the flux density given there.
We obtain 3.822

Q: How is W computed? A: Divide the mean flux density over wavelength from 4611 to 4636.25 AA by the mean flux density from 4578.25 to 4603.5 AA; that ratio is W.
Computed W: 1.09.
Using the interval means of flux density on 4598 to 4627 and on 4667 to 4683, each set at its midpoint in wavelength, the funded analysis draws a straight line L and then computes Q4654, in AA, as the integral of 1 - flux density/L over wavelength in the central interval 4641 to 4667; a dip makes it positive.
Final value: 1.7 AA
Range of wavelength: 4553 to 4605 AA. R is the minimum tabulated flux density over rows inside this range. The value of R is 3.379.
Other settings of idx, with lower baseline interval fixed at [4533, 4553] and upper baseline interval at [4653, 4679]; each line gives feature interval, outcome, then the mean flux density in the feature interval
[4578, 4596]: -1.0 AA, 3.57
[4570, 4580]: -0.9 AA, 3.64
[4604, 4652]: -2.9 AA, 3.84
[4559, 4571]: -2.7 AA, 4.01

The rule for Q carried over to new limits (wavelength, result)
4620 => 4.24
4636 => 3.993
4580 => 3.379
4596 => 3.546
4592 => 3.81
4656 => 3.736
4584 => 3.645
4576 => 3.92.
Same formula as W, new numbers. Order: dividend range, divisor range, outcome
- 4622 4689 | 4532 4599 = 1.06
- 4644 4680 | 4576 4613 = 1.00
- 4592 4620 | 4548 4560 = 1.11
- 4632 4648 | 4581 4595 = 1.04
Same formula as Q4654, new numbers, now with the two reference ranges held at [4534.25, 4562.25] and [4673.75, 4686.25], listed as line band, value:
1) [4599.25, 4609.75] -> -0.7 AA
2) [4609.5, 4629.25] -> -1.7 AA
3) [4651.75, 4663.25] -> 0.2 AA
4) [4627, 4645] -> -0.2 AA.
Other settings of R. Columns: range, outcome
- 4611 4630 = 3.582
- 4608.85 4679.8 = 3.303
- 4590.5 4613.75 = 3.521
